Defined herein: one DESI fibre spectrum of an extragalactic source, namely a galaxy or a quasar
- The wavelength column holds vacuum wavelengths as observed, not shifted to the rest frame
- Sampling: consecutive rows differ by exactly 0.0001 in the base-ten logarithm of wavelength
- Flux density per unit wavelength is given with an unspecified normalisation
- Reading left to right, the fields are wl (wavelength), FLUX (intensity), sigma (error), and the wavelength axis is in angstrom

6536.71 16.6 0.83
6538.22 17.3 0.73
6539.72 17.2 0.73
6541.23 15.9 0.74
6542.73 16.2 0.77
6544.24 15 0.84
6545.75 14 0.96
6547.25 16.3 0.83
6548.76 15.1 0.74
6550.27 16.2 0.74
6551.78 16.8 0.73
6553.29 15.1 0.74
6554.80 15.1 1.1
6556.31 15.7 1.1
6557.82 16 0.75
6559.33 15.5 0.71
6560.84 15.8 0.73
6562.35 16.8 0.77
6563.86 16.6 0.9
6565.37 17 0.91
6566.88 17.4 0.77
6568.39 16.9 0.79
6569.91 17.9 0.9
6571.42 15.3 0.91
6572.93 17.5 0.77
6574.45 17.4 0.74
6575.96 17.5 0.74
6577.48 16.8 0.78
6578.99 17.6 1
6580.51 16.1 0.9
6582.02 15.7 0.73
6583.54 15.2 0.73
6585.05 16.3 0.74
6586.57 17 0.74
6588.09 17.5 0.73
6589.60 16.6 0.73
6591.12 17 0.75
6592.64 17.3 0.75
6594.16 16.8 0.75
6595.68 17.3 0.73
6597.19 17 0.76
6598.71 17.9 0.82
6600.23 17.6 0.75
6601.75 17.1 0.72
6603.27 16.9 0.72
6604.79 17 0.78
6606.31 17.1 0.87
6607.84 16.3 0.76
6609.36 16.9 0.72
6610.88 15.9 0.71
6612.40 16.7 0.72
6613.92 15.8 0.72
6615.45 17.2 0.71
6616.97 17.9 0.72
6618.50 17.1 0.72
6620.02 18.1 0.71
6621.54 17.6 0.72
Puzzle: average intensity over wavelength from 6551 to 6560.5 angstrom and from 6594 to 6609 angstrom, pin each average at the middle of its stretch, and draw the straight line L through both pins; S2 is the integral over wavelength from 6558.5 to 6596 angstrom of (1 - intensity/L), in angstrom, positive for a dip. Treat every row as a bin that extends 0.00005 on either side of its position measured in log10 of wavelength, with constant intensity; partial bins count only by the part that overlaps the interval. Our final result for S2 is -0.9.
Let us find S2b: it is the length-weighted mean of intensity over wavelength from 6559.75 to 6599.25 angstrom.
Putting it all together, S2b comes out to 16.8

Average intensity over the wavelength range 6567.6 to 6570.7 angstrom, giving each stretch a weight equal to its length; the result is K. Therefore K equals 17.4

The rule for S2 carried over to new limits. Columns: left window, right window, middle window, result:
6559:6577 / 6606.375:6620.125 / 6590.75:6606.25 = -0.3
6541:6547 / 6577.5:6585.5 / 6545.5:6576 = -1.1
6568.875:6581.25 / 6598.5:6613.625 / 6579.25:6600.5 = 0.2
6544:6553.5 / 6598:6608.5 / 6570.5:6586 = -0.2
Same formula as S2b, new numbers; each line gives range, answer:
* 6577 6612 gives 16.8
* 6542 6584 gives 16.2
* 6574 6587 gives 16.6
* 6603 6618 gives 16.8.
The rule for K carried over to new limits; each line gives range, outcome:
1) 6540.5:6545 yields 15.7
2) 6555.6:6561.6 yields 15.8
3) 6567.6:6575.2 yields 17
